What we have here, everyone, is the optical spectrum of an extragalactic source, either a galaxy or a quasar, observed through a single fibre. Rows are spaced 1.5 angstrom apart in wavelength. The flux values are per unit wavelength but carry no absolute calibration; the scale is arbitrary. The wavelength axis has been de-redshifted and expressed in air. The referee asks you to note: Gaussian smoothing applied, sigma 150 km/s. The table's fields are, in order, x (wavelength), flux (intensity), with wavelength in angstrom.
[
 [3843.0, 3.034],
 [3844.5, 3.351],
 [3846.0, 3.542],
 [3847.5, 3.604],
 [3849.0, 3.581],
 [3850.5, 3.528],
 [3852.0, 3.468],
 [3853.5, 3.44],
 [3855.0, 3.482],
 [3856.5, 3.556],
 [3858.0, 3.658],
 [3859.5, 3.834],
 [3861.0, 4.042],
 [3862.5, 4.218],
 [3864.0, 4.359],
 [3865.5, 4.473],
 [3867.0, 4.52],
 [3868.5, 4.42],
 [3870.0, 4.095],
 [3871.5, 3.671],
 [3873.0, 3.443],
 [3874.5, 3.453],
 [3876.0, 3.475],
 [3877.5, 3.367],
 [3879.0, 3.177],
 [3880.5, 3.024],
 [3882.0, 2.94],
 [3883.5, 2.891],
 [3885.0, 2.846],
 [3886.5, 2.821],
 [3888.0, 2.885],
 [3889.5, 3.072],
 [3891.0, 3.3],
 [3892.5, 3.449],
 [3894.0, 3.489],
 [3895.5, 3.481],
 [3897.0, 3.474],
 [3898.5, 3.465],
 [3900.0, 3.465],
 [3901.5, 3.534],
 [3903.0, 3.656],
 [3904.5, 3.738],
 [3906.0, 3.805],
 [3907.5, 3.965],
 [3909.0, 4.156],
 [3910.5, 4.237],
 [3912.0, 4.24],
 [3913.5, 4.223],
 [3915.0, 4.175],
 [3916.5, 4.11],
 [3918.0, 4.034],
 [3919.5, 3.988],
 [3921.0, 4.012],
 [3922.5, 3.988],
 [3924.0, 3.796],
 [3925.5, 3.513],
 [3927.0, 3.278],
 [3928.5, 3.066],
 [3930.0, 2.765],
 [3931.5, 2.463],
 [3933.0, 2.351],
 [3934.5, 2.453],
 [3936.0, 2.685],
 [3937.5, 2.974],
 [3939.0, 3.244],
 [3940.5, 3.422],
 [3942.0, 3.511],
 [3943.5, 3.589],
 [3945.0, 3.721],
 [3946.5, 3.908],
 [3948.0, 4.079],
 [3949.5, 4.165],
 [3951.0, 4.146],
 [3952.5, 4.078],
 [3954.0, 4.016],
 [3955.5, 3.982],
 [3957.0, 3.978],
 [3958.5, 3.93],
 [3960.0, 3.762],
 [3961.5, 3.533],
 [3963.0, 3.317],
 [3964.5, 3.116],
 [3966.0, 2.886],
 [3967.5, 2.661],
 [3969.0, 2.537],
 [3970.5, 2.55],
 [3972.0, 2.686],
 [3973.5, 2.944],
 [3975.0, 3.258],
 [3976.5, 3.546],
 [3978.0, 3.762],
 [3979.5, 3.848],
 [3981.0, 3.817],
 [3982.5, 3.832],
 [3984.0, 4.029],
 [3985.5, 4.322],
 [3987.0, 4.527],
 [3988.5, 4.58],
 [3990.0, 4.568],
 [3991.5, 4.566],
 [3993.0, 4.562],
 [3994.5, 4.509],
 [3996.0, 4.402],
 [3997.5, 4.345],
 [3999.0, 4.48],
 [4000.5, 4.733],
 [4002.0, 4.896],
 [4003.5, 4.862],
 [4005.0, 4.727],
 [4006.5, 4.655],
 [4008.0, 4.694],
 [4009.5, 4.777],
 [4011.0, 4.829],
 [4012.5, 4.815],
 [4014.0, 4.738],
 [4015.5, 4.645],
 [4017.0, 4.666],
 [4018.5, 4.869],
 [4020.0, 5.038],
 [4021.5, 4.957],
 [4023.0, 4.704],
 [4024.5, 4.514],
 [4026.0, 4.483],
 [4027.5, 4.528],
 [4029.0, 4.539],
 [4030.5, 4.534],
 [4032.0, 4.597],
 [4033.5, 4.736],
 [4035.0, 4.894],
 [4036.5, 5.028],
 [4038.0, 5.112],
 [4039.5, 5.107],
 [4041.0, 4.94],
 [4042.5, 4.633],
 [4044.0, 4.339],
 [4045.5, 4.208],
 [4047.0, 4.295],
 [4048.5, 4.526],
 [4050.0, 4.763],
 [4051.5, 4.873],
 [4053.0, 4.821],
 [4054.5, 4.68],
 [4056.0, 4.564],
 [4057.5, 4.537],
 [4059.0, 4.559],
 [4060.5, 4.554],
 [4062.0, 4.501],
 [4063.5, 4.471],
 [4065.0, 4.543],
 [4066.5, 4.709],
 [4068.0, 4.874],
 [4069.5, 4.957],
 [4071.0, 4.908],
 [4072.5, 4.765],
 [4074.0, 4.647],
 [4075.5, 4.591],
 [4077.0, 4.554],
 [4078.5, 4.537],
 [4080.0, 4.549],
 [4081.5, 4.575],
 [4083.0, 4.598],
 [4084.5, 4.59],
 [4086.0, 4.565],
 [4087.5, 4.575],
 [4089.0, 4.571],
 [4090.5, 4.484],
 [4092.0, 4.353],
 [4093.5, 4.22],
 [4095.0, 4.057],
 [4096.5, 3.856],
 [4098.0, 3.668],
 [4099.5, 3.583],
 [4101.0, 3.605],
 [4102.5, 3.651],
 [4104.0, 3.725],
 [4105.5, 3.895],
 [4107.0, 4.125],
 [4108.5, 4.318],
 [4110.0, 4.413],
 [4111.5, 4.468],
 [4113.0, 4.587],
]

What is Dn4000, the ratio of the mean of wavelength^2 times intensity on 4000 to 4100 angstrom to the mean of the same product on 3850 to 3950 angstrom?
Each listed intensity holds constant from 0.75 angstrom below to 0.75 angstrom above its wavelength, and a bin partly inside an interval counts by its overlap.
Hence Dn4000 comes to 1.40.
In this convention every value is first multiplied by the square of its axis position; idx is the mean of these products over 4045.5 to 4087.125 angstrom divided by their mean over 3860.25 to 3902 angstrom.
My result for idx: 1.44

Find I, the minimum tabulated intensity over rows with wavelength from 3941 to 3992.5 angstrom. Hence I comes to 2.537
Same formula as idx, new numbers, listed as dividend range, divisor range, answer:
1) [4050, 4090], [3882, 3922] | 1.39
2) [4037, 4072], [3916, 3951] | 1.44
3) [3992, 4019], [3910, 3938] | 1.40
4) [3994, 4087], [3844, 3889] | 1.43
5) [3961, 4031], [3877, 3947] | 1.27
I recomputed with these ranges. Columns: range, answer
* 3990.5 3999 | 4.345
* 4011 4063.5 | 4.208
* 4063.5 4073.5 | 4.471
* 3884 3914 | 2.821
